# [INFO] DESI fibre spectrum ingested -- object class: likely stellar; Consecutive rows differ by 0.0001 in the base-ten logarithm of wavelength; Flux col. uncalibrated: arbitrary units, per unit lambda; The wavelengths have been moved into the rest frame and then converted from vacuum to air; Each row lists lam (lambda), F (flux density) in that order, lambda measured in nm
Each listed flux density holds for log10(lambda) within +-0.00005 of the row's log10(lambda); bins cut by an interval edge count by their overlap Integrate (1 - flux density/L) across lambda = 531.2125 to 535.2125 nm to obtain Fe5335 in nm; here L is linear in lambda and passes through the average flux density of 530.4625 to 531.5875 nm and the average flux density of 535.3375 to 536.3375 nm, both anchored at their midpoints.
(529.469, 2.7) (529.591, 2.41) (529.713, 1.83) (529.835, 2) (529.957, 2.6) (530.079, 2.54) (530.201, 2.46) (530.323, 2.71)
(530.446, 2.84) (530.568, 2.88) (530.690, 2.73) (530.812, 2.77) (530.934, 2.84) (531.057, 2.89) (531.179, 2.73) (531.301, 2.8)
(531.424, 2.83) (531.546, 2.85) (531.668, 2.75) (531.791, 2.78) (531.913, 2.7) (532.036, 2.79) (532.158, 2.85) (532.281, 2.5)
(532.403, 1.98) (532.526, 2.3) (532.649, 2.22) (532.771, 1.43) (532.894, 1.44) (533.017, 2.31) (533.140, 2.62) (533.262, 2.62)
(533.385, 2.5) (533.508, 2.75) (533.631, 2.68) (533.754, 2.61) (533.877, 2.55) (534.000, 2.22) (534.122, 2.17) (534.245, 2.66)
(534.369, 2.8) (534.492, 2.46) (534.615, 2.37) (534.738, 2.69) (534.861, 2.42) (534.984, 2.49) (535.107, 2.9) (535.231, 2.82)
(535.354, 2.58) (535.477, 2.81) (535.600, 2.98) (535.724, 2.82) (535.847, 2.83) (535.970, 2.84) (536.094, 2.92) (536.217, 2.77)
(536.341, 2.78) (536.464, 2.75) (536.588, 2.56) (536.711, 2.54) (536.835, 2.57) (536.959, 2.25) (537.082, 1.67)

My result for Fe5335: 0.45 nm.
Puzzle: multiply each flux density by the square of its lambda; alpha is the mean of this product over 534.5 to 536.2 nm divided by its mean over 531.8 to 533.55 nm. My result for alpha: 1.16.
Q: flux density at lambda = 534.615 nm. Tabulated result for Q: 2.37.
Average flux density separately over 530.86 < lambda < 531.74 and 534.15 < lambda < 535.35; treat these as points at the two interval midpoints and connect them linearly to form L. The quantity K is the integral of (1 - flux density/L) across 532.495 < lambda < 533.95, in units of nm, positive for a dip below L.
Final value 0.19 nm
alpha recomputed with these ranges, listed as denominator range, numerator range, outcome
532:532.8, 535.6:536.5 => 1.24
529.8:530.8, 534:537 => 1.03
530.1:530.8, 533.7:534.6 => 0.93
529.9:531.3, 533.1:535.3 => 0.96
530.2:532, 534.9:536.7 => 1.01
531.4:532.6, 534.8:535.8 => 1.05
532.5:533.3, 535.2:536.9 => 1.32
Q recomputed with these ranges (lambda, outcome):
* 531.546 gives 2.85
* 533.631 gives 2.68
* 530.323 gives 2.71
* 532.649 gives 2.22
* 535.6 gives 2.98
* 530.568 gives 2.88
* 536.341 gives 2.78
